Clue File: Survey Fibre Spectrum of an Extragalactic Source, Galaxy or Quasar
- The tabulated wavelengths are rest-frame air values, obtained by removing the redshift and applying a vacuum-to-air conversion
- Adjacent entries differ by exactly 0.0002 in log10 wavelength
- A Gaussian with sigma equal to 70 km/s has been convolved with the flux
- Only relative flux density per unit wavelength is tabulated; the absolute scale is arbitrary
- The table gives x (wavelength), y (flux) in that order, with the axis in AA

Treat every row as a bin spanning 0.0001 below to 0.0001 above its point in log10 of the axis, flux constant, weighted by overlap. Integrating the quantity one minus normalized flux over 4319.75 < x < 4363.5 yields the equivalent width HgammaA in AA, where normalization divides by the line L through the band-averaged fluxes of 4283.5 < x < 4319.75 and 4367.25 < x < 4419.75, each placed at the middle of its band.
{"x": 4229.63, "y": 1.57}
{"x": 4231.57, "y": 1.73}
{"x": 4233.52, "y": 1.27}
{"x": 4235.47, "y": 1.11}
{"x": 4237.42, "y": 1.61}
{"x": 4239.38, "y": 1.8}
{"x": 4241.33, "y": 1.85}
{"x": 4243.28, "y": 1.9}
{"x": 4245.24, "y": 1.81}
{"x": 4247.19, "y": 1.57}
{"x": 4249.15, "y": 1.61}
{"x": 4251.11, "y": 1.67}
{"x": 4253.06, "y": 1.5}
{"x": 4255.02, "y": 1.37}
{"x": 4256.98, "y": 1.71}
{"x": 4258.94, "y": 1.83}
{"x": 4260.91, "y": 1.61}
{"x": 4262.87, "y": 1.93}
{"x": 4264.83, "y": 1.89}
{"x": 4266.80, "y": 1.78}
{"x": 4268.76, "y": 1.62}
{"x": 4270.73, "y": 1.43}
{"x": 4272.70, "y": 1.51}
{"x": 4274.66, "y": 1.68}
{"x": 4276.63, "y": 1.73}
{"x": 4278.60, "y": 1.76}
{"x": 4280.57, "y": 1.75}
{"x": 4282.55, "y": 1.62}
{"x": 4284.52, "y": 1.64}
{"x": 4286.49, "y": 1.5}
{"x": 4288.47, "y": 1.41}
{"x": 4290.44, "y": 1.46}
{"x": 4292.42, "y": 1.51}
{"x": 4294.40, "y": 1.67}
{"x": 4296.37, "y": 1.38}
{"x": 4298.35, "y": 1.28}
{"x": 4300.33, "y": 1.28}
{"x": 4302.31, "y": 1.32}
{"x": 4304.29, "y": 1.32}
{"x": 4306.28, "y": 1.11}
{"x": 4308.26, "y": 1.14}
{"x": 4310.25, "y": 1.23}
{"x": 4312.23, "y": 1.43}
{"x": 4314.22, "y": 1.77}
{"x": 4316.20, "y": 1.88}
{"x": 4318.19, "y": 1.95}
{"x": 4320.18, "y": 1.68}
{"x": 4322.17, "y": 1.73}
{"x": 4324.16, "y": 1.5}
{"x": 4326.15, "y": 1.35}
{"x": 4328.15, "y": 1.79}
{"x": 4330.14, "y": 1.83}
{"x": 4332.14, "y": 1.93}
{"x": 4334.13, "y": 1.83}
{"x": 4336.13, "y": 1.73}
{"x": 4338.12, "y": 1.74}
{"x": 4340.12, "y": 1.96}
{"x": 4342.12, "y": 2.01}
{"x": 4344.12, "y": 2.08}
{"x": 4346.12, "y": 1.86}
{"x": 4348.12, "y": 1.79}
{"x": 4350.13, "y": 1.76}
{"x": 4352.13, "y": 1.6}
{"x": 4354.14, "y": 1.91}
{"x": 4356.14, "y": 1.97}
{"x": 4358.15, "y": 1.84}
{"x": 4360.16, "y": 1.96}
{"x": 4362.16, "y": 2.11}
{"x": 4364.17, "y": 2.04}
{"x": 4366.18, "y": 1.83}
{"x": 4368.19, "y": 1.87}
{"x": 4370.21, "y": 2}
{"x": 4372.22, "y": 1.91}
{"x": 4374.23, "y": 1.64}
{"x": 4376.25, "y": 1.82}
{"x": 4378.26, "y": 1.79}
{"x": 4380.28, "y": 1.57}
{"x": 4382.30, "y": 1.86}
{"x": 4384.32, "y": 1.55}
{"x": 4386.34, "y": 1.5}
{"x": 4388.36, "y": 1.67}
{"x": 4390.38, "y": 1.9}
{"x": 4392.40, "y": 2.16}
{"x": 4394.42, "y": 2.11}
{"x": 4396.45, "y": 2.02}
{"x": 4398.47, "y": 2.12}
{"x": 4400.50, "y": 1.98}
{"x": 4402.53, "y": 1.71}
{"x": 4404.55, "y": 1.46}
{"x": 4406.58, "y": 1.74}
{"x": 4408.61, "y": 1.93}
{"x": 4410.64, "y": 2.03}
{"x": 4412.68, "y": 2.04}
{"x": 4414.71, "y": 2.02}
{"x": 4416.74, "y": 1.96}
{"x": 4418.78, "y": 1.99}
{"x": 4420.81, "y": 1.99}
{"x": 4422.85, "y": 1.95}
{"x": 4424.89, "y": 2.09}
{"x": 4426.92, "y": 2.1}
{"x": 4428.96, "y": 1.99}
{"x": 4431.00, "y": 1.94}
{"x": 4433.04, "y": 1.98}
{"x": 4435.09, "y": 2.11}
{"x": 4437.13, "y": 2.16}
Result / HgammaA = -4.9 AA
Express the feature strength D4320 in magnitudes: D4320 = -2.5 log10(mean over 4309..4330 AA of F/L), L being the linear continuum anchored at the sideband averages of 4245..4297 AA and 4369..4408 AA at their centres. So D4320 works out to 0.05 mag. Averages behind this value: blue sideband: 1.63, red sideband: 1.82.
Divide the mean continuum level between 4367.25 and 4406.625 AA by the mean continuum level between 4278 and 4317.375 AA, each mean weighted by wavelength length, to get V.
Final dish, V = 1.24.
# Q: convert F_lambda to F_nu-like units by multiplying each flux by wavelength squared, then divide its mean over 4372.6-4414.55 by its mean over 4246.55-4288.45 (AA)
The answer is 1.18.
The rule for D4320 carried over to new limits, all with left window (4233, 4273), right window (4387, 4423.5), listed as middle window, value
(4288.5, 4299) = 0.18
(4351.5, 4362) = -0.03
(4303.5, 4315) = 0.30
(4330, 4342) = -0.03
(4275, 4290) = 0.05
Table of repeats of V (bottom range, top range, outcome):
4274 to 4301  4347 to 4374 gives 1.22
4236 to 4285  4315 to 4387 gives 1.08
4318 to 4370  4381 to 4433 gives 1.04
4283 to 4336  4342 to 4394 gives 1.20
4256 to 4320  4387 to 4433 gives 1.24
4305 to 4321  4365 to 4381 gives 1.19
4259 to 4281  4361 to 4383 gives 1.09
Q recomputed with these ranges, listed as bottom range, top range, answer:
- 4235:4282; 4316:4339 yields 1.07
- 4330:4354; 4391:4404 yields 1.11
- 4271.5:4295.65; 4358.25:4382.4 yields 1.21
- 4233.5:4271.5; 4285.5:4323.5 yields 0.92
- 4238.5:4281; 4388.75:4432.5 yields 1.24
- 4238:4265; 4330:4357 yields 1.13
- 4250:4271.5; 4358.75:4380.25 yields 1.18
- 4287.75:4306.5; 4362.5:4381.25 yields 1.38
